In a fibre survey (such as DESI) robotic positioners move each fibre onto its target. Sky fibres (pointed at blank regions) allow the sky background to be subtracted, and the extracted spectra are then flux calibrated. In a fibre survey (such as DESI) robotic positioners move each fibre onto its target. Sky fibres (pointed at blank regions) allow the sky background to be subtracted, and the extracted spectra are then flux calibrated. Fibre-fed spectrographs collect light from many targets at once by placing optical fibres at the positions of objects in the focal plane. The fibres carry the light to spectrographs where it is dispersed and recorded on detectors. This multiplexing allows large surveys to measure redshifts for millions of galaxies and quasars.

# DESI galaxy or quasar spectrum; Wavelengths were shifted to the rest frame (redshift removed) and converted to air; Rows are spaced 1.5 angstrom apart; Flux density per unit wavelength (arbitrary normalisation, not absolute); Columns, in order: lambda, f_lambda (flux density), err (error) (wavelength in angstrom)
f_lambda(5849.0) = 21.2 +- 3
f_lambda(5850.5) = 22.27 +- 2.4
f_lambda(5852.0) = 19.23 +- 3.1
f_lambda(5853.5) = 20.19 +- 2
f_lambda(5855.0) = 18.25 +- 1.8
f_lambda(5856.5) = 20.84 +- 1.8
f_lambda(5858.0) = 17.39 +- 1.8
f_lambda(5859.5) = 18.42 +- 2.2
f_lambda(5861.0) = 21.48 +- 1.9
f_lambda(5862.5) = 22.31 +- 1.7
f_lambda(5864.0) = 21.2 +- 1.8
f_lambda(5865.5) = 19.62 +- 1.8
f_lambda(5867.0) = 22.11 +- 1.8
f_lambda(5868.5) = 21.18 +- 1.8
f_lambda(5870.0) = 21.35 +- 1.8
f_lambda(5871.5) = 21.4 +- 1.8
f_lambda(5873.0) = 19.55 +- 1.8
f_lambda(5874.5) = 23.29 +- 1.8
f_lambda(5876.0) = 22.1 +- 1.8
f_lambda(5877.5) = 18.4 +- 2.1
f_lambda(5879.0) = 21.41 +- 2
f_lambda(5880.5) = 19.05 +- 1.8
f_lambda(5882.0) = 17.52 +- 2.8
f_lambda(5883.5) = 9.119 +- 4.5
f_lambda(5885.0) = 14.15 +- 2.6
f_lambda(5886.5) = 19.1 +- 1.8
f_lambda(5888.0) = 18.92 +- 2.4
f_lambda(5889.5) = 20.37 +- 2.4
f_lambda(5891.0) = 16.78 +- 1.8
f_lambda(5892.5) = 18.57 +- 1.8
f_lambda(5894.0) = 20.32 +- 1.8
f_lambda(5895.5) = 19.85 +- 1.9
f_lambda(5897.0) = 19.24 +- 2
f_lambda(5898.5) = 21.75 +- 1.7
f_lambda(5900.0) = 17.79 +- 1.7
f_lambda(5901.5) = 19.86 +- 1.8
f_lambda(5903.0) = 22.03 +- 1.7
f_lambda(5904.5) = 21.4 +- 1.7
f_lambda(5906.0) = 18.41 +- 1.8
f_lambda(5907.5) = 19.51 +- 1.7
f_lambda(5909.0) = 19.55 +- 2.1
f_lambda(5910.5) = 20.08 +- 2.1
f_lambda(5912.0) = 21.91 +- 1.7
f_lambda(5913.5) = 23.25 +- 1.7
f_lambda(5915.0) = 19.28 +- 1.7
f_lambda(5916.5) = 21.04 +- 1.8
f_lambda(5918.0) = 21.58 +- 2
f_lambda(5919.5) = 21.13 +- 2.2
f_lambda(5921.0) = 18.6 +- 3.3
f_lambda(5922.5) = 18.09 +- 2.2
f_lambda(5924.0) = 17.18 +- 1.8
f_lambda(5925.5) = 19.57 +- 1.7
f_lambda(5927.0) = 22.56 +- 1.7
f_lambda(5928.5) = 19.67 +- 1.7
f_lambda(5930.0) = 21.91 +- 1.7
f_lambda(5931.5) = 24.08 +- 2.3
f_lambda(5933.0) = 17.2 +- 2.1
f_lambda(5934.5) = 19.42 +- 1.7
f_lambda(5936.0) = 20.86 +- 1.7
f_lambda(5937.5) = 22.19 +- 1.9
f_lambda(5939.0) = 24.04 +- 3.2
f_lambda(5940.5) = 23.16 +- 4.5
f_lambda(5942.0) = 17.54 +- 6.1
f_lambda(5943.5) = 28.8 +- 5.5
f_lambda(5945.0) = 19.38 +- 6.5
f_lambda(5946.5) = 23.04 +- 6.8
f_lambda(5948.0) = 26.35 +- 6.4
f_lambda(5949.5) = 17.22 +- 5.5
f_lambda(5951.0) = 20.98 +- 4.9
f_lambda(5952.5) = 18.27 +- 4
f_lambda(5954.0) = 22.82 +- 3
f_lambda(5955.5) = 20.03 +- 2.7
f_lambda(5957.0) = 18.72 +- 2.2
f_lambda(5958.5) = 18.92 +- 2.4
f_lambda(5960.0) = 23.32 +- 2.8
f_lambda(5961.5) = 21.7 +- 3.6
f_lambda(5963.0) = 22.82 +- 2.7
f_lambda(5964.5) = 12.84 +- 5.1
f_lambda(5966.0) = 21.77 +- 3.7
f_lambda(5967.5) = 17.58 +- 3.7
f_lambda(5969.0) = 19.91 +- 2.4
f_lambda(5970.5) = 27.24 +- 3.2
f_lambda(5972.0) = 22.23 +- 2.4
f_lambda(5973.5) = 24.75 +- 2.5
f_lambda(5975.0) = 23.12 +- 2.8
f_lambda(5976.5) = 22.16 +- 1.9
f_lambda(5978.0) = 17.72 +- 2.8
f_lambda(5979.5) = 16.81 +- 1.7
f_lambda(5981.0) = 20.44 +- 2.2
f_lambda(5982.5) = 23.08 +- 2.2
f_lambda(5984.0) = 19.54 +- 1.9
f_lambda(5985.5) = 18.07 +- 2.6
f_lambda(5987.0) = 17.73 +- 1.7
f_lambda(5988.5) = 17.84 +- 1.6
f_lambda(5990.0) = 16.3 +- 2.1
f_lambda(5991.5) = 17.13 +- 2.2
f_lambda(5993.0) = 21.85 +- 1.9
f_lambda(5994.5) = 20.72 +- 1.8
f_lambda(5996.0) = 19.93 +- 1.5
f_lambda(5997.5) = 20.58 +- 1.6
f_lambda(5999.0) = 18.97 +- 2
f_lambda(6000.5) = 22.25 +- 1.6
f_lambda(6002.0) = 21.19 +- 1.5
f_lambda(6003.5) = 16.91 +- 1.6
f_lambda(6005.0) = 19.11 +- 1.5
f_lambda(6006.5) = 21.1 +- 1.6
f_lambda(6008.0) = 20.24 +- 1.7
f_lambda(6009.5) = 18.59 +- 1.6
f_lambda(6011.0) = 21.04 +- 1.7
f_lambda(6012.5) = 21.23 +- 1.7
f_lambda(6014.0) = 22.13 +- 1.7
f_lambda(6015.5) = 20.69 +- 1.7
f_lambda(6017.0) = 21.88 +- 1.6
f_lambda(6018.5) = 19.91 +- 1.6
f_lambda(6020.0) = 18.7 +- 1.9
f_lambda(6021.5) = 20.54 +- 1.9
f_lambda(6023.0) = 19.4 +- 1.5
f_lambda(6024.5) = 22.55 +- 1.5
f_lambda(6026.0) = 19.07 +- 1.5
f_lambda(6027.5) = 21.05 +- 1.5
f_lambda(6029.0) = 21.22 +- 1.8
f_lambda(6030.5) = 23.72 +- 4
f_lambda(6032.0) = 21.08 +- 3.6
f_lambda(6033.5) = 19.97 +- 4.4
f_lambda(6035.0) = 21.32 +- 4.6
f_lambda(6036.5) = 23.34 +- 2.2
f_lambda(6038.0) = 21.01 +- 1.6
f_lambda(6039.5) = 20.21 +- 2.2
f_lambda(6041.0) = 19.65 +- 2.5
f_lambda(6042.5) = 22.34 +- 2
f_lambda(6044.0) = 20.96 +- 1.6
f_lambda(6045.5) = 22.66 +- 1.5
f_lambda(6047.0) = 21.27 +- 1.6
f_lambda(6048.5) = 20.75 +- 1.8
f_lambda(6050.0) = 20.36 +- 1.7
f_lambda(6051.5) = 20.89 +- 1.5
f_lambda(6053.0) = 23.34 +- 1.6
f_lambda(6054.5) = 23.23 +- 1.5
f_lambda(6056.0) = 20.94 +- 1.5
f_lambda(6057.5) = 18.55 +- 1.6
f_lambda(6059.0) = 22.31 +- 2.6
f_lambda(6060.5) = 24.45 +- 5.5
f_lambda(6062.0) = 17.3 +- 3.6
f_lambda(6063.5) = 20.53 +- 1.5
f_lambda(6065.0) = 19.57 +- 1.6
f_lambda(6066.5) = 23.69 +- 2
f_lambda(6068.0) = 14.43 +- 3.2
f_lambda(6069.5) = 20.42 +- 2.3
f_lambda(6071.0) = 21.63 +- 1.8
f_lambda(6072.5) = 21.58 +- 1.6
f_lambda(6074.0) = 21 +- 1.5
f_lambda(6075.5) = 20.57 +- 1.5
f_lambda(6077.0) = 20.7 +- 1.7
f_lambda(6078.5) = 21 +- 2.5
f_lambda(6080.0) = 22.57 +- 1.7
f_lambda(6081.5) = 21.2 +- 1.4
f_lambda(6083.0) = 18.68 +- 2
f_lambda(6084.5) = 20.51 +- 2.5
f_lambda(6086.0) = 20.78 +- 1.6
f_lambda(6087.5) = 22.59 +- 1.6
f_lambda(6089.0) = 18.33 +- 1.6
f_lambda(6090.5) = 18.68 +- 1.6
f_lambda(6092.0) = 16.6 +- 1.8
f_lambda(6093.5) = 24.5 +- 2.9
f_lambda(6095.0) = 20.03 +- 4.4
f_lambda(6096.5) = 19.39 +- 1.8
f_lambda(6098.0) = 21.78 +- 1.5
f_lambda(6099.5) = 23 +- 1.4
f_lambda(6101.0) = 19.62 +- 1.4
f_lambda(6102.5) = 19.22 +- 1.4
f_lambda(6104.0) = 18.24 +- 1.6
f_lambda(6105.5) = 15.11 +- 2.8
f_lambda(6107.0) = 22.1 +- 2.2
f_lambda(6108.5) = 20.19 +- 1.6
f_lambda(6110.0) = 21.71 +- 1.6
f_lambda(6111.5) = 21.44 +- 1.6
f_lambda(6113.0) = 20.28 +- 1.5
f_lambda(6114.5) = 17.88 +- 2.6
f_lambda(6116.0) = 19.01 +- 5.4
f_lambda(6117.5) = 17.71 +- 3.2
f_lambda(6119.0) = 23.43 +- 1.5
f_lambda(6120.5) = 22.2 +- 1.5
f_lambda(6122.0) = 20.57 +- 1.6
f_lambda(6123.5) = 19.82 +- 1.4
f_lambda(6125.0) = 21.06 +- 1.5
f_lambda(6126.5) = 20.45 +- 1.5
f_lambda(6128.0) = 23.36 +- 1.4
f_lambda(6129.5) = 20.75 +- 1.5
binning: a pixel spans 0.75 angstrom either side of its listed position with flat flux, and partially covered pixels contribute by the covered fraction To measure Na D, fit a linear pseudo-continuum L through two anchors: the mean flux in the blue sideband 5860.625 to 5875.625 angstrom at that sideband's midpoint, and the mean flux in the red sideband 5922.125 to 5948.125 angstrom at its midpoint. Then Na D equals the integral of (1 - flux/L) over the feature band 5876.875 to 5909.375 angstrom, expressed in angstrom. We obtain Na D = 3.9 angstrom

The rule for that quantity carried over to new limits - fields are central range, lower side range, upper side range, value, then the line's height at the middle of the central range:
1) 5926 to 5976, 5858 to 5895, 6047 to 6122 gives -3.8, 19.8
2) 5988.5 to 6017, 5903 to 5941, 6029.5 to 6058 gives 1.5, 21.1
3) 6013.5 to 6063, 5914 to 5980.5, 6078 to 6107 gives -1.7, 20.4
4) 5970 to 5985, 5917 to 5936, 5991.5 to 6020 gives -1.0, 20.3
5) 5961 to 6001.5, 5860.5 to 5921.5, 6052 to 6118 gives -0.1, 20.1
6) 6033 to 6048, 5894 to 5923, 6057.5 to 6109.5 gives -0.7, 20.3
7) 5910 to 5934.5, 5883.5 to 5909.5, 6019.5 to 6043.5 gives -1.3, 19.4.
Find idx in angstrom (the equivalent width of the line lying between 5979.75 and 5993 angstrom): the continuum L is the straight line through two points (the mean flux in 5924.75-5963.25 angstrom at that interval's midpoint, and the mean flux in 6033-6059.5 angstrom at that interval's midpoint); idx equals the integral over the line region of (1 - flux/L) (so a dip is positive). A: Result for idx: 1.51 angstrom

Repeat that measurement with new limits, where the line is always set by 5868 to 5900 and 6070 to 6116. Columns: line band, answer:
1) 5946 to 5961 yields -1.1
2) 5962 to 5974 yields -0.9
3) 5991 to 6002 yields -0.3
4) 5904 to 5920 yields -1.1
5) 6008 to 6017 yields -0.4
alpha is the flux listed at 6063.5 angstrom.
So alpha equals 20.53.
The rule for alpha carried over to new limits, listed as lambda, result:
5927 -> 22.56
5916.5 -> 21.04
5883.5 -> 9.119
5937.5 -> 22.19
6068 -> 14.43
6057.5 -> 18.55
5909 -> 19.55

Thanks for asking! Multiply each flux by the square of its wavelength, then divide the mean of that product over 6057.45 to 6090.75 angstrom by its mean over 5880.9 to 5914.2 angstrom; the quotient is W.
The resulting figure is 1.14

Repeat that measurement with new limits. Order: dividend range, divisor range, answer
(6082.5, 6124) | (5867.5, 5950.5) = 1.06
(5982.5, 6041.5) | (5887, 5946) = 1.02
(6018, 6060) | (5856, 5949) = 1.09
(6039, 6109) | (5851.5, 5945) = 1.09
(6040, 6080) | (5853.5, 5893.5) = 1.15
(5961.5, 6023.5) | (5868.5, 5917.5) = 1.06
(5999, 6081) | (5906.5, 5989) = 1.04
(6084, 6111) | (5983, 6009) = 1.07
